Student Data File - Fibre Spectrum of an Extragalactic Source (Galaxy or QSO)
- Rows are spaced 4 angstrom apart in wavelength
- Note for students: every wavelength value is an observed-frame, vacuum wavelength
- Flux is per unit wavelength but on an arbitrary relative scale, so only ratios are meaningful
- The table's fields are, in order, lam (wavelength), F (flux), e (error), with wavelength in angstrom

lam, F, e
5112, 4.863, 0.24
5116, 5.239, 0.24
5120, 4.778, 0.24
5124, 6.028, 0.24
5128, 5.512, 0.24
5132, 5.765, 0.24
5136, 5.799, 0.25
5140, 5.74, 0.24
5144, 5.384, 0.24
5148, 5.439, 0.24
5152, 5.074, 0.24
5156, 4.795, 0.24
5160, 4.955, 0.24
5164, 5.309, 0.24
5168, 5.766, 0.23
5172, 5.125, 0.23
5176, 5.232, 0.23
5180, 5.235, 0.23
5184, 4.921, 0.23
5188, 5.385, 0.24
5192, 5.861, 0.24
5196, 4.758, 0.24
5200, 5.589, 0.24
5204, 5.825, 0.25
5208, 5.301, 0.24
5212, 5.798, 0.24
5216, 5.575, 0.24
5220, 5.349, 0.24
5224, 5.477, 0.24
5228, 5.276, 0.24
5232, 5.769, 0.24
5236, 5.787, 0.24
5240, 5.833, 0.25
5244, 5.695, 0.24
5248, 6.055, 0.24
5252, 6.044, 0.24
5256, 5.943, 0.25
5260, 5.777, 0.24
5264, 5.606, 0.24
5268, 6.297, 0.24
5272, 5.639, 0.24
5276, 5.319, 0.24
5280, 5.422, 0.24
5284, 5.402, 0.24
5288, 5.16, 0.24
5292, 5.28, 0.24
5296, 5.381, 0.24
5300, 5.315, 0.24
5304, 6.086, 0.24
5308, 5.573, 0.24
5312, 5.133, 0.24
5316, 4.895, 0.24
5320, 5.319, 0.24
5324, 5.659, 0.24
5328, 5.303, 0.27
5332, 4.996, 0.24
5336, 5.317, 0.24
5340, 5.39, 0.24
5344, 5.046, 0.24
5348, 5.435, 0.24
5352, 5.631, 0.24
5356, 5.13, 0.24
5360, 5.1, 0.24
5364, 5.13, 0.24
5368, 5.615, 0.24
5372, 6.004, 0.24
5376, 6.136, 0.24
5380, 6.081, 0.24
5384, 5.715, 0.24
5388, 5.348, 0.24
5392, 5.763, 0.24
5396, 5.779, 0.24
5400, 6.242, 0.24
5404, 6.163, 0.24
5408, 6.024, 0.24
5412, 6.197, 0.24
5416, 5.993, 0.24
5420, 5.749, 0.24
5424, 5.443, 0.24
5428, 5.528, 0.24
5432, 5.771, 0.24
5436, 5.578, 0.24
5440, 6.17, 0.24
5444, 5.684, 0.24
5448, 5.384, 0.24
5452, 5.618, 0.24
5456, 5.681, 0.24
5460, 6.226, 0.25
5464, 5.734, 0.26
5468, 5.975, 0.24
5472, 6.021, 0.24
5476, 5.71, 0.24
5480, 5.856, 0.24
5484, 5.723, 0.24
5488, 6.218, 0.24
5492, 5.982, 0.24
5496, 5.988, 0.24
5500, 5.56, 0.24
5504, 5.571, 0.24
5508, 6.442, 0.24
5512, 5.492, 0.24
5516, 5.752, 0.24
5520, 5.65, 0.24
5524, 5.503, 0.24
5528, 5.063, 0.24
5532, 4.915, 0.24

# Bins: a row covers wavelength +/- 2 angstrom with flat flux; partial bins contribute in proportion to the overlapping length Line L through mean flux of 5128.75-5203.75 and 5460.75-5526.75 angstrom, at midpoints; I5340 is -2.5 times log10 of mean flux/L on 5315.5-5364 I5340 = 0.07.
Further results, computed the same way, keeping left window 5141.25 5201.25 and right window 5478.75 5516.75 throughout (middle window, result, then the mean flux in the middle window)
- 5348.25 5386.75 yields 0.00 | 5.6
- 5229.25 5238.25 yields -0.07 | 5.74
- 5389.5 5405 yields -0.05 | 5.95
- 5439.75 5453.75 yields 0.02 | 5.66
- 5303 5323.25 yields 0.03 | 5.38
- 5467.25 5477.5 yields -0.02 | 5.9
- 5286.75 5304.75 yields 0.02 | 5.41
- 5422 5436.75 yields 0.03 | 5.58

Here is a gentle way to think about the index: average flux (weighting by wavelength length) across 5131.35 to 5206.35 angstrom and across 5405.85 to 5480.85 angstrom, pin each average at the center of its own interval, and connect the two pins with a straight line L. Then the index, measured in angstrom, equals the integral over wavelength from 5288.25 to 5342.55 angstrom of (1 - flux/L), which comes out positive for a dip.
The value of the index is 2.4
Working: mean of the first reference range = 5.36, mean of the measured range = 5.35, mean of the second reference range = 5.81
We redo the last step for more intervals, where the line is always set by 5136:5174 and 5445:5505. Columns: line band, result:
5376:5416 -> -1.71 angstrom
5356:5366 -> 0.92 angstrom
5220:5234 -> -0.15 angstrom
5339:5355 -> 0.73 angstrom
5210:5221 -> -0.38 angstrom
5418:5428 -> 0.27 angstrom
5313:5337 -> 1.47 angstrom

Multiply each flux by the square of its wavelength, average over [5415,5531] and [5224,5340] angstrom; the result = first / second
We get 1.11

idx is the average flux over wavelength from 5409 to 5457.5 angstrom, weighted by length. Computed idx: 5.74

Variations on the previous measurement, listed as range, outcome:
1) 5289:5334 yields 5.35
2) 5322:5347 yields 5.29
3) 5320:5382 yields 5.46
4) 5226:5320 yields 5.59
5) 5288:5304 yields 5.4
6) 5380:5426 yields 5.87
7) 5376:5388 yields 5.85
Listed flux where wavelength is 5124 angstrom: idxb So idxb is 6.028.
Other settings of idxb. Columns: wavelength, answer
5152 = 5.074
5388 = 5.348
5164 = 5.309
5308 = 5.573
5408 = 6.024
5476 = 5.71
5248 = 6.055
